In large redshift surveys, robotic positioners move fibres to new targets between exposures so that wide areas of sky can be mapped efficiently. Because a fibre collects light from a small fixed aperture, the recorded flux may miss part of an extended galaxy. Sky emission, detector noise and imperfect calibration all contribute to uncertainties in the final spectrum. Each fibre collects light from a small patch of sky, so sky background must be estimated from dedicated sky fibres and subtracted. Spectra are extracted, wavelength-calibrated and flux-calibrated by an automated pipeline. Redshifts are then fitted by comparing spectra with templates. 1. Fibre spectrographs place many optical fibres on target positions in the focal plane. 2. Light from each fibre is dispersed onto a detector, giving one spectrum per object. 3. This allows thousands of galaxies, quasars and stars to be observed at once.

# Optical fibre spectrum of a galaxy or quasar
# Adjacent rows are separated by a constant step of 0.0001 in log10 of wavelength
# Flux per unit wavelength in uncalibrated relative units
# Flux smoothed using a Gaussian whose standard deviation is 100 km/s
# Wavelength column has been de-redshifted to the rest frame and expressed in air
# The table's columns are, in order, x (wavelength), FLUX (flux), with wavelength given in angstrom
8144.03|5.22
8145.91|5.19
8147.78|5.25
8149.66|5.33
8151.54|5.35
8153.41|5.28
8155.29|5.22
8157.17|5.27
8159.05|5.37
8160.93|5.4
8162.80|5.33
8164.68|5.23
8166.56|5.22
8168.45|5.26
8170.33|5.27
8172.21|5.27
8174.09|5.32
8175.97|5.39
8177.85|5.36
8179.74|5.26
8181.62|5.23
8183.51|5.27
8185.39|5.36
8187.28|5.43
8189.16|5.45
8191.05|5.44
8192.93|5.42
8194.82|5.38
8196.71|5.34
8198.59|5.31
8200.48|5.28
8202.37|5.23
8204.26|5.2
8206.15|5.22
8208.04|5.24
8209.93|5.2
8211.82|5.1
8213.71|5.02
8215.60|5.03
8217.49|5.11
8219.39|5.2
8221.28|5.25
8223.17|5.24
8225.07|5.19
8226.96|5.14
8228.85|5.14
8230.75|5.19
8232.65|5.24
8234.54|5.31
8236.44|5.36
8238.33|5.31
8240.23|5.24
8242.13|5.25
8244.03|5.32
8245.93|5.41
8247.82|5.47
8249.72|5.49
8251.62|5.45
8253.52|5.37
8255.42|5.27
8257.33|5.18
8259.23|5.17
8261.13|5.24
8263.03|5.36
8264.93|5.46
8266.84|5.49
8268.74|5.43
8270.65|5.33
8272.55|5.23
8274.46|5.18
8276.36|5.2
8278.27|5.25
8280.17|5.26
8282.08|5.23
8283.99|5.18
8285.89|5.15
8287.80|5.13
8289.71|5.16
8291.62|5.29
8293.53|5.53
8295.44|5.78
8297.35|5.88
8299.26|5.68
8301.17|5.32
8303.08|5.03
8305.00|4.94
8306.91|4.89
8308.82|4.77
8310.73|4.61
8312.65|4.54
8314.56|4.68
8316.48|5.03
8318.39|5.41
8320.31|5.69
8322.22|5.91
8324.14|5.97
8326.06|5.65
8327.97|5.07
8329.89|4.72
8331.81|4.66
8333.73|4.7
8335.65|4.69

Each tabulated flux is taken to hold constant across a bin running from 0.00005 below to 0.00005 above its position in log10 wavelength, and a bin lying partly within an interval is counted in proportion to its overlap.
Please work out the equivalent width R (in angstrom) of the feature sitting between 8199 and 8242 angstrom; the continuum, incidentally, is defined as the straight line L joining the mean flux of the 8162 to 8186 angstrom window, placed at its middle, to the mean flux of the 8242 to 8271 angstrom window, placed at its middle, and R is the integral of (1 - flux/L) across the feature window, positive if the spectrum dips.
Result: 1.0 angstrom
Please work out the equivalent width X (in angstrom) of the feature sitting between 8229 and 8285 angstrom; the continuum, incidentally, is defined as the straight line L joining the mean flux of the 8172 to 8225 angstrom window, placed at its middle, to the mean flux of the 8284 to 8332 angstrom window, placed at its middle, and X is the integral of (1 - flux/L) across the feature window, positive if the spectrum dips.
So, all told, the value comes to -0.6 angstrom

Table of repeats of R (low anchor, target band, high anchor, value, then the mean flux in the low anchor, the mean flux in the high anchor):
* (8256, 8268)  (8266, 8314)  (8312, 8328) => 1.1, 5.32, 5.36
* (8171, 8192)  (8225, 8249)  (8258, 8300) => 0.3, 5.34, 5.34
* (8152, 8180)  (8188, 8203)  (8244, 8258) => -0.1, 5.3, 5.38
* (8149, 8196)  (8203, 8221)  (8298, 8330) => 0.5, 5.32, 5.19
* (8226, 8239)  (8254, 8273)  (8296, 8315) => -0.6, 5.24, 5.06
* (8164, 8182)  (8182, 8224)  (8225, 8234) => -0.2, 5.28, 5.19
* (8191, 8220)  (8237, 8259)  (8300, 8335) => -0.7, 5.23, 5.09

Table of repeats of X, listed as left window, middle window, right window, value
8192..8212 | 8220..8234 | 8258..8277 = 0.2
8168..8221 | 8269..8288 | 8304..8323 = -0.4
